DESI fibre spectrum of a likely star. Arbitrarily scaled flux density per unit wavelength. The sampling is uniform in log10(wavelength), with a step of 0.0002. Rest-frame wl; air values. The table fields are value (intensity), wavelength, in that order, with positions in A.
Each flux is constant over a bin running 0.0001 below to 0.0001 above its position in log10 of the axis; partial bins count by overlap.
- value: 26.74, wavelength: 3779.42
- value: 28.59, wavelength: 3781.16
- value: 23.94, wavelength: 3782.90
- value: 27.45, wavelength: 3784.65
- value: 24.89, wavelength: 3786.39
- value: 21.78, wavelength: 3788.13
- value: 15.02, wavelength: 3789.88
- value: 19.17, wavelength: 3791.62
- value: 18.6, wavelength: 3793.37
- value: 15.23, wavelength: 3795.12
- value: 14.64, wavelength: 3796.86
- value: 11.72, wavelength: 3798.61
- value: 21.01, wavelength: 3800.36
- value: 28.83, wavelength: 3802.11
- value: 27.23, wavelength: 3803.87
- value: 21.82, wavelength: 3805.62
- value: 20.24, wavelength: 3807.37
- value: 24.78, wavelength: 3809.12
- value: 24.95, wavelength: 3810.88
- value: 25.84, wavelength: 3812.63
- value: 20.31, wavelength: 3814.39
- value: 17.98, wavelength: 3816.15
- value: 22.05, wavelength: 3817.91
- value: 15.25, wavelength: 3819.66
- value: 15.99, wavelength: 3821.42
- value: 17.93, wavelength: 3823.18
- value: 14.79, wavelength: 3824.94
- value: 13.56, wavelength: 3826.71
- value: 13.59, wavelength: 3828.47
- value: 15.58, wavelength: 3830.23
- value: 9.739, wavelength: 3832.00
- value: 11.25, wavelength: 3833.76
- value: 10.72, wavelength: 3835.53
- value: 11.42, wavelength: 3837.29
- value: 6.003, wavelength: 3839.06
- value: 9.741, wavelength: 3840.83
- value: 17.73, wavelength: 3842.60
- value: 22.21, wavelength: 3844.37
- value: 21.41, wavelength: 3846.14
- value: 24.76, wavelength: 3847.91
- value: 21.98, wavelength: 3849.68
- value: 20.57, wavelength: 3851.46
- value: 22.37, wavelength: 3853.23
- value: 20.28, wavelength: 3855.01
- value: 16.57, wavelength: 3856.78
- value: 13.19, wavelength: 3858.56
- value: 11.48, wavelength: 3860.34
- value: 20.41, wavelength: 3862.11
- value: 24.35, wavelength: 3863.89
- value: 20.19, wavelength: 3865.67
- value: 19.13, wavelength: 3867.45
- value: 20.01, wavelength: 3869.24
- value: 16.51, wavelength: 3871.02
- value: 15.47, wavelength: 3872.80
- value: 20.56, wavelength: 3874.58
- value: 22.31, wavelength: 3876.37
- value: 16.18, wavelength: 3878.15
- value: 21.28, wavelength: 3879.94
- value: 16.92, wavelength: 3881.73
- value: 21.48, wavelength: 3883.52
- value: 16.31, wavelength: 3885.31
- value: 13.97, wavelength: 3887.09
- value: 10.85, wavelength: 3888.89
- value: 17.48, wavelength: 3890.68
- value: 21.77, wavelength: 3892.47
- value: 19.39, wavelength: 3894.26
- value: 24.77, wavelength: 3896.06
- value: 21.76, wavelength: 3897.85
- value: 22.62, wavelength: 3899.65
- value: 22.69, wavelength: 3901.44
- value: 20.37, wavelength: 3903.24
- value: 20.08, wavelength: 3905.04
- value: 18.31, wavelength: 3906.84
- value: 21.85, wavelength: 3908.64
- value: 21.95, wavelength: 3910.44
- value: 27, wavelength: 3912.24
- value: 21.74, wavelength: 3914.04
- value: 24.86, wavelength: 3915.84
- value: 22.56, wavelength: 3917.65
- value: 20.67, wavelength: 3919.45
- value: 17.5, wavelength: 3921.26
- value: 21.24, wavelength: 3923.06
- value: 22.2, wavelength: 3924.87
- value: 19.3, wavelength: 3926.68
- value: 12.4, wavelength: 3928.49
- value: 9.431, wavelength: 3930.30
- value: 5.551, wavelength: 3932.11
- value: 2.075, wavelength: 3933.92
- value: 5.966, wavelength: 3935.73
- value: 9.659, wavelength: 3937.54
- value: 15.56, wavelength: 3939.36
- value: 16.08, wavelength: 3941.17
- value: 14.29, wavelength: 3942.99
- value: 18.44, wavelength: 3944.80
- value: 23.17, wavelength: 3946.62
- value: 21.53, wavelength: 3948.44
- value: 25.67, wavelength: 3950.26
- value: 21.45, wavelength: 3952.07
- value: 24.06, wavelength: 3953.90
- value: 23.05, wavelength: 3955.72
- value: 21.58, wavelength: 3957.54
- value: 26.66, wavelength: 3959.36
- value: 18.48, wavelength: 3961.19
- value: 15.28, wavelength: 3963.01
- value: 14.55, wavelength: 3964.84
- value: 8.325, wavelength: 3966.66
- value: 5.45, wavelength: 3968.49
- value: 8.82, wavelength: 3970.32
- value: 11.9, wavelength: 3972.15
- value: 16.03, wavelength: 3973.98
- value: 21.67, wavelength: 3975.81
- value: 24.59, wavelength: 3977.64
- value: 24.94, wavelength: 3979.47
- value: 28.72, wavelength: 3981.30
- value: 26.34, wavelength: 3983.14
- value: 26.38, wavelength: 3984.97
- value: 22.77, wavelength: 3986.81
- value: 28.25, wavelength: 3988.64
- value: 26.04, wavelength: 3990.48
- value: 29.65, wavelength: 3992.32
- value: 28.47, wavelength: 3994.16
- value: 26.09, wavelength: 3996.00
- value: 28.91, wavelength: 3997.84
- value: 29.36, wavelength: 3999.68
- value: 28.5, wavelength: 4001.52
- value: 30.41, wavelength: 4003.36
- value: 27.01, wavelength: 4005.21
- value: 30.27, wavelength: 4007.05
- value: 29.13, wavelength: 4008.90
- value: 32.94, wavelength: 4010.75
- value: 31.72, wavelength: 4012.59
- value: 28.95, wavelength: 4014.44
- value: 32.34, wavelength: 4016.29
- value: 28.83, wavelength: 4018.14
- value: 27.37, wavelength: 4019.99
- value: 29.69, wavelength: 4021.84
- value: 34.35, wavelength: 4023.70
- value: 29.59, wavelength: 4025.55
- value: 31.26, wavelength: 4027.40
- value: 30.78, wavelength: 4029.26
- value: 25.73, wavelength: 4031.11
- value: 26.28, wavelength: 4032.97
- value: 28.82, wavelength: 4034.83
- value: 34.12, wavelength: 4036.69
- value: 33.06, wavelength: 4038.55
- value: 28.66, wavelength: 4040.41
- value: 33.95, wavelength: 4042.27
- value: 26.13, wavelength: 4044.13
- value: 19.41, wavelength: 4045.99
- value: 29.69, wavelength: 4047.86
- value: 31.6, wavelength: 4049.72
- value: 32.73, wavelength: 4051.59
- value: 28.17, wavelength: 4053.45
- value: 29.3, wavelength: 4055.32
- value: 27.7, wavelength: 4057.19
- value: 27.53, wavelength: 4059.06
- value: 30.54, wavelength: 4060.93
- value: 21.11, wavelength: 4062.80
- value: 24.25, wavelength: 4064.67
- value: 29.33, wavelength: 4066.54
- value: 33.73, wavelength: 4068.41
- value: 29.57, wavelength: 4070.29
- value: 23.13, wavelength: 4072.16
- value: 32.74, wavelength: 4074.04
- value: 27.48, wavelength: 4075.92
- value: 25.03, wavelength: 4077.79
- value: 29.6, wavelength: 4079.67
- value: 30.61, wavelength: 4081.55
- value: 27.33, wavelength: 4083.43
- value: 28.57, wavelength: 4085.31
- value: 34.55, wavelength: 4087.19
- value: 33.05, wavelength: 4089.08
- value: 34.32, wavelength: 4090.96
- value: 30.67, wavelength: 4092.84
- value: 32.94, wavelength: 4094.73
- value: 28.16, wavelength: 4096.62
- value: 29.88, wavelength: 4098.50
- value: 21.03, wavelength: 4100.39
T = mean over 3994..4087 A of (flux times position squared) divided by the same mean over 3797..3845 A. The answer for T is 1.87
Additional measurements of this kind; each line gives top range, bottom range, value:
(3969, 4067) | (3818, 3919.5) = 1.61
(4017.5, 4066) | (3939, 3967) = 1.54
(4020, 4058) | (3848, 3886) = 1.69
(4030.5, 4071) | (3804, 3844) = 1.93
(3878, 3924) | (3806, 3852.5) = 1.21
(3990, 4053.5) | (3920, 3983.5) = 1.78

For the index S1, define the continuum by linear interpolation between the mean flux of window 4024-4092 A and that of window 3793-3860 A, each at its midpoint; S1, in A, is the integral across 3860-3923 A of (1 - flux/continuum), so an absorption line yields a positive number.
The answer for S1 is 3.4 A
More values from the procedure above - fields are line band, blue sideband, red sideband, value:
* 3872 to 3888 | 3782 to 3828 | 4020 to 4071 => 3.23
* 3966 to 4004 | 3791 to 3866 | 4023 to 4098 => 4.18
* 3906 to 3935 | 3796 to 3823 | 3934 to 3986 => 1.55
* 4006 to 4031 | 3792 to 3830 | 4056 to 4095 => -3.09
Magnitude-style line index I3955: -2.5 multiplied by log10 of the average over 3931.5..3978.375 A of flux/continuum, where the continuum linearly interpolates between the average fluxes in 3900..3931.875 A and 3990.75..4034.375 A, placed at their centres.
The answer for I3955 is 0.42 mag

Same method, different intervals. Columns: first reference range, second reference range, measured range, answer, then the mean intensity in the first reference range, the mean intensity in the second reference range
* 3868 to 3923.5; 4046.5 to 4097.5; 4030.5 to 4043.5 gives -0.10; 20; 29.3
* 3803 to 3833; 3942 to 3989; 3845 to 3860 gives -0.04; 18.9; 20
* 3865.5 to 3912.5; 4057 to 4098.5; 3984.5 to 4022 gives -0.13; 19.6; 29.2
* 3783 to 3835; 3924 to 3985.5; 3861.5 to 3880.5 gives -0.08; 19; 17.3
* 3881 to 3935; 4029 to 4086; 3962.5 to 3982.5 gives 0.36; 18.6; 28.6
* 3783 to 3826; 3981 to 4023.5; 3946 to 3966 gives 0.25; 20.3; 28.7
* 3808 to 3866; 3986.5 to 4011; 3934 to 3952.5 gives 0.45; 17.5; 28.4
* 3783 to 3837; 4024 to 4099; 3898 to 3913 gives 0.05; 18.7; 29.3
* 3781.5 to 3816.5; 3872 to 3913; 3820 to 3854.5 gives 0.29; 21.4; 19.8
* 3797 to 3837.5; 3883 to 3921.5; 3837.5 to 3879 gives 0.06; 18.1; 20.5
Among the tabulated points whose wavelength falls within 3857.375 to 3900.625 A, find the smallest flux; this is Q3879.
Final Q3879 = 10.85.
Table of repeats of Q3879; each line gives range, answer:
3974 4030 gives 21.67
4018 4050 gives 19.41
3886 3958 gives 2.075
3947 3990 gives 5.45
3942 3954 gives 14.29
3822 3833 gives 9.739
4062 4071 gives 21.11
